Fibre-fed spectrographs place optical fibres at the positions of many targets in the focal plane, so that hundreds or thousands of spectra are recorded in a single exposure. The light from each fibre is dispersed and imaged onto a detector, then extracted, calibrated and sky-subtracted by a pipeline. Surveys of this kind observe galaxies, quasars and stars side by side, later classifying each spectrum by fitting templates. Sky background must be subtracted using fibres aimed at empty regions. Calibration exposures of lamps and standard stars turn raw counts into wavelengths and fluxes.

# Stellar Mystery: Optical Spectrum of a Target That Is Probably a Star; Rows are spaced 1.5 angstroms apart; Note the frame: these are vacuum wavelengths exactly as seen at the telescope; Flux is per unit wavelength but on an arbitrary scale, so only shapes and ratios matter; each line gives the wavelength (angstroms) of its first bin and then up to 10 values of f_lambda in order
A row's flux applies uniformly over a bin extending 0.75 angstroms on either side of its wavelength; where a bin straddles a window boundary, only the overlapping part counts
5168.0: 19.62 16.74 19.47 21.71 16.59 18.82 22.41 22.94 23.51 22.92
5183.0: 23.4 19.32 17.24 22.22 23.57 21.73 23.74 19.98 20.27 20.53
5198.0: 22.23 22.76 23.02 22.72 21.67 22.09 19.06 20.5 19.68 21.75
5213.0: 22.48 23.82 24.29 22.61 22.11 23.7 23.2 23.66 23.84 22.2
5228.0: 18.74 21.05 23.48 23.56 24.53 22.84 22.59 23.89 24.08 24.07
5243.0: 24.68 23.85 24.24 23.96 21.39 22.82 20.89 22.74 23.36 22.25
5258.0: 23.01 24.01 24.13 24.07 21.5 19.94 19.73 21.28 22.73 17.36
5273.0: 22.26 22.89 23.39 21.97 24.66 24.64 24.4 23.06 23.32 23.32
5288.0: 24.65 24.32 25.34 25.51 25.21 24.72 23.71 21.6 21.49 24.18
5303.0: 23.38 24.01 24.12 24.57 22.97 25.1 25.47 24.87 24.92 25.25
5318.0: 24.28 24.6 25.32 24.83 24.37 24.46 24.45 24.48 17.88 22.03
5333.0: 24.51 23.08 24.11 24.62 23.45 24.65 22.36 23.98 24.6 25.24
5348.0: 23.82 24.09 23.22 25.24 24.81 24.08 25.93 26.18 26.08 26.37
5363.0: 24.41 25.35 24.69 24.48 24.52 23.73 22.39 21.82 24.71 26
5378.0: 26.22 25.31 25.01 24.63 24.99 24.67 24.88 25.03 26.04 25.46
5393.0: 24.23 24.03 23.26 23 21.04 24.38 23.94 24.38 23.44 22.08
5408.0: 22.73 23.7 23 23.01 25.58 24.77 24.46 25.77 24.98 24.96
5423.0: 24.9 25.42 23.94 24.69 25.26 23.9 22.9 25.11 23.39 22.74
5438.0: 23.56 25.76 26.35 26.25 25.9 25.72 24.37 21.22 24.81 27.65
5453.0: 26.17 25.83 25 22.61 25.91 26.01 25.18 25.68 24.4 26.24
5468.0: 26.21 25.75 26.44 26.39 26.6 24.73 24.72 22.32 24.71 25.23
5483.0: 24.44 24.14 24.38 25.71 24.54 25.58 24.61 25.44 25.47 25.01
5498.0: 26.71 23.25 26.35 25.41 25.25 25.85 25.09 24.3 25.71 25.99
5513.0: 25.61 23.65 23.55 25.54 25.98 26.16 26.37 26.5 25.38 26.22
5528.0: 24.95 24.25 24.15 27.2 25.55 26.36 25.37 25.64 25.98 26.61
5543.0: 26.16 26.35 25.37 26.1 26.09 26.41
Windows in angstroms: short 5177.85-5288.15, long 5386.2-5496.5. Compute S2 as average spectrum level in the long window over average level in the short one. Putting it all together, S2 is 1.10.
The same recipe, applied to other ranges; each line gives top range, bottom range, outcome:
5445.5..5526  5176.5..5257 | 1.13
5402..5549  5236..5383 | 1.05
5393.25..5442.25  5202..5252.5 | 1.06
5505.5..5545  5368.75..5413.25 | 1.06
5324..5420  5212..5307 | 1.05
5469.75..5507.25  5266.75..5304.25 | 1.08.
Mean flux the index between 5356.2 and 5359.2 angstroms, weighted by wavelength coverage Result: 26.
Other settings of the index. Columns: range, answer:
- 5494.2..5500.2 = 25.1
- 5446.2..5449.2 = 22.9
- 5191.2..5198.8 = 21.4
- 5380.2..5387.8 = 24.8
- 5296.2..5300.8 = 22.3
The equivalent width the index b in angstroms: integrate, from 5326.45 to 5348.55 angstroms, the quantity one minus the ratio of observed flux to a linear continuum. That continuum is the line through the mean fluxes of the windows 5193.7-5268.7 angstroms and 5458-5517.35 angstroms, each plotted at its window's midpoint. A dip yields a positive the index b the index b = 0.1 angstroms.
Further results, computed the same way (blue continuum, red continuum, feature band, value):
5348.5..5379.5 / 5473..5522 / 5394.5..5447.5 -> 1.4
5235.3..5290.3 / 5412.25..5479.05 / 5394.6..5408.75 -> 0.8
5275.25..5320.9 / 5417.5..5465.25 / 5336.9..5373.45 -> -0.1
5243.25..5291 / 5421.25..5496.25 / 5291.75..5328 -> -1.5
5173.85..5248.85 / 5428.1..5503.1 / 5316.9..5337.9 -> -0.2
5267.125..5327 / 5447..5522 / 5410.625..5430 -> 0.0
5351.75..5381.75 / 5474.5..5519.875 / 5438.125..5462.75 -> -0.3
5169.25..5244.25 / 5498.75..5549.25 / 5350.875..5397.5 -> -1.7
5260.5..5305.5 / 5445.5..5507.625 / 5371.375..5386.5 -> -0.3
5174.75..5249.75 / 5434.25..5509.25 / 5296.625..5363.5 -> -1.6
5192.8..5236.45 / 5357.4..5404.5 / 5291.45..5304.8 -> -0.2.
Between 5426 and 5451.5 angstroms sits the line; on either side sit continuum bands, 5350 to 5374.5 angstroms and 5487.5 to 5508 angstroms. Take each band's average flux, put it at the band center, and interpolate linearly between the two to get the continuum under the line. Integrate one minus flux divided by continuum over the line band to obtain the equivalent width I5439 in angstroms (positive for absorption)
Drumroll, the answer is 0.4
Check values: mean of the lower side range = 24.6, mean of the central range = 24.6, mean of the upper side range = 25.3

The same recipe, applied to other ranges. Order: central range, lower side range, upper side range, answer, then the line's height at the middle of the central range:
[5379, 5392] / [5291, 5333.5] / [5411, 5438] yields -0.4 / 24.3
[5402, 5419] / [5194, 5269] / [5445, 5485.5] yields 0.4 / 24.5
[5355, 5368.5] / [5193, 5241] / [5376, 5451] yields -0.8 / 23.9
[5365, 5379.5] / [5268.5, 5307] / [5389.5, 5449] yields -0.2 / 23.9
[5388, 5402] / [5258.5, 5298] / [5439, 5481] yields 0.3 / 24.5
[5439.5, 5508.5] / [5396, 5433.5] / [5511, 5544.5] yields -1.1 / 24.9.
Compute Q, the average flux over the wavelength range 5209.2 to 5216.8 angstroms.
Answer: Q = 22.4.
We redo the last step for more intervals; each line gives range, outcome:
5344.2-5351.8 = 24.2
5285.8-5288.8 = 24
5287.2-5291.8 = 24.8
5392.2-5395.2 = 24.2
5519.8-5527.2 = 26.1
